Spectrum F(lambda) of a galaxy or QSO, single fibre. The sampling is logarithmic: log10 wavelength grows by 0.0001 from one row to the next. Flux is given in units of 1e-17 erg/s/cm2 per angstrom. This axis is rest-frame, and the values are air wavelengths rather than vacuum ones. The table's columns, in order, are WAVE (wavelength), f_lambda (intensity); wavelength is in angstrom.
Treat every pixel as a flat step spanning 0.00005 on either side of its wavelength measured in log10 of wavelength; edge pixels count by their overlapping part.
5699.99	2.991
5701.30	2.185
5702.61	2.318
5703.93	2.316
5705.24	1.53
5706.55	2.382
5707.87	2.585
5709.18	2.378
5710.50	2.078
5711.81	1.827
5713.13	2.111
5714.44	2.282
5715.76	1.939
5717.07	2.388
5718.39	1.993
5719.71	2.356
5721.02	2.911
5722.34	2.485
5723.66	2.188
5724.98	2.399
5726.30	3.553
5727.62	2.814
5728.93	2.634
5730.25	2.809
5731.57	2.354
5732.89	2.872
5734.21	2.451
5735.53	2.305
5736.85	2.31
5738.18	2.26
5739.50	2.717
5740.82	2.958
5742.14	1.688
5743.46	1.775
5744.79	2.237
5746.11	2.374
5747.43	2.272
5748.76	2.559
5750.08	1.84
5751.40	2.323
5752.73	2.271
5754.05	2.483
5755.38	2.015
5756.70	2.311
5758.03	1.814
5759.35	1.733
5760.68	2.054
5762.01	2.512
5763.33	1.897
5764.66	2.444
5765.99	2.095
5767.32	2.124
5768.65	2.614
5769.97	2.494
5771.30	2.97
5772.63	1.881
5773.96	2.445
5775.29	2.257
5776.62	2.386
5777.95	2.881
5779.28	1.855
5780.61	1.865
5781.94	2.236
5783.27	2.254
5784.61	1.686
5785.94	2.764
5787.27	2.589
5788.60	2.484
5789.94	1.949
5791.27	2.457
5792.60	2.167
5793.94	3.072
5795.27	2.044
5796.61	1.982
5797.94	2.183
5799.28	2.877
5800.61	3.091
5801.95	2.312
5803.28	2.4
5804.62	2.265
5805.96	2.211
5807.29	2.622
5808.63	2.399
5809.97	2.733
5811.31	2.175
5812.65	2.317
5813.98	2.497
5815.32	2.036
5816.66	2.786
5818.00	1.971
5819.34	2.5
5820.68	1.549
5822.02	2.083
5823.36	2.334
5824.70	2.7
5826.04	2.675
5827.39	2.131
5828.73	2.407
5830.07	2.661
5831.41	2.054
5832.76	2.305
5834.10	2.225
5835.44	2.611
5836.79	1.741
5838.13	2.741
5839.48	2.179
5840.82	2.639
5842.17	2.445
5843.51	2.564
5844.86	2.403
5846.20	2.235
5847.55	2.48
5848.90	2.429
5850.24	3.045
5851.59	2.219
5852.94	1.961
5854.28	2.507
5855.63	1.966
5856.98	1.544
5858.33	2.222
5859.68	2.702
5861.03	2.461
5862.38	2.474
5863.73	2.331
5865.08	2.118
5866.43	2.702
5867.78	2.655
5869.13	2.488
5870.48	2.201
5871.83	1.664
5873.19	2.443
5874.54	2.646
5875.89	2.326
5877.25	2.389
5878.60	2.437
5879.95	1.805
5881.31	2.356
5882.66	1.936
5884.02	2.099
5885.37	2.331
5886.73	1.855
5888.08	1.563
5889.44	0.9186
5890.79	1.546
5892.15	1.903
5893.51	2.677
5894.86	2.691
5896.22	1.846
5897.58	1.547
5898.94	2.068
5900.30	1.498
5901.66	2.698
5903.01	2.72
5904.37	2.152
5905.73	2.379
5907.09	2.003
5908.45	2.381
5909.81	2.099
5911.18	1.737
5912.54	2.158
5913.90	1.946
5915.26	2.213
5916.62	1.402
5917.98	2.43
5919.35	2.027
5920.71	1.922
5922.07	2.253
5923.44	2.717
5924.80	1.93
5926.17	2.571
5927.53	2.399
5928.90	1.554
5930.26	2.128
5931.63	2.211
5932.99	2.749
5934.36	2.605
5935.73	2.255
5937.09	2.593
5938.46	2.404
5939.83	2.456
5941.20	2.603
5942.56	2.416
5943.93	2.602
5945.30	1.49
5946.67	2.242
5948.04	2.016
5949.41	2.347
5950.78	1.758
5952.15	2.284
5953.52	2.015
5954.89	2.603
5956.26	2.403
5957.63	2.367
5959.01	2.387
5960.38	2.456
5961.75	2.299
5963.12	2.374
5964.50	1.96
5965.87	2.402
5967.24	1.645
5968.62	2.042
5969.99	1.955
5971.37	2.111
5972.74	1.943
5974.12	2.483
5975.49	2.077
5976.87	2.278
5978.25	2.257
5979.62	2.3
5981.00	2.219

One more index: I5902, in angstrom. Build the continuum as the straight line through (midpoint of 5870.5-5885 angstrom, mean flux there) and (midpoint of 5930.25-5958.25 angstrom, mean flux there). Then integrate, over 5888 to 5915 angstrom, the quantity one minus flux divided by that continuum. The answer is 2.5 angstrom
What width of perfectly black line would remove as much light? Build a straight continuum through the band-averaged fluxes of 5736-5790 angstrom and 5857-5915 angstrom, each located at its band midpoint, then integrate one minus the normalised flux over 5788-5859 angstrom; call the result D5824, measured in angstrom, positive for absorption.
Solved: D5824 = -4.35 angstrom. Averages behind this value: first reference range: 2.26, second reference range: 2.16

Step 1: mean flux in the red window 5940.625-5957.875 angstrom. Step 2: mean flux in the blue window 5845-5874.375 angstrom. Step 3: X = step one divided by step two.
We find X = 0.96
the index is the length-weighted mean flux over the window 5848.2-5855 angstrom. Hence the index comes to 2.43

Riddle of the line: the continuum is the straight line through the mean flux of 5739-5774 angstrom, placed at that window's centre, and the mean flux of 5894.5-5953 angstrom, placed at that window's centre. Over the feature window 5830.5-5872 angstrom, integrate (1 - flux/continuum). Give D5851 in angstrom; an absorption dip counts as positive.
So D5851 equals -2.3 angstrom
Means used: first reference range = 2.25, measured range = 2.34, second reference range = 2.19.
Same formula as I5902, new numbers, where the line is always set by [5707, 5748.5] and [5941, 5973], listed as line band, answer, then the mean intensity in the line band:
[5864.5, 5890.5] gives 1.4 angstrom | 2.15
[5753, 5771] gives 1.1 angstrom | 2.22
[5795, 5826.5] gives -0.6 angstrom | 2.37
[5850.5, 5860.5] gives 0.4 angstrom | 2.2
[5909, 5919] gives 1.0 angstrom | 2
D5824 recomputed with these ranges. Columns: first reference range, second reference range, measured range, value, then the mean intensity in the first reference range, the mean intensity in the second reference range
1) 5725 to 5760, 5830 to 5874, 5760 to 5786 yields 1.01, 2.37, 2.34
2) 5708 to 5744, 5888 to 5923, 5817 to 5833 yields -0.62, 2.41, 2.04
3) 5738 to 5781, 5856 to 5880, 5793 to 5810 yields -1.34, 2.26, 2.32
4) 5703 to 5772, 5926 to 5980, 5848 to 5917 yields 3.18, 2.33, 2.25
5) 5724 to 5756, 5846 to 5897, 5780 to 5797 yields 0.49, 2.43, 2.21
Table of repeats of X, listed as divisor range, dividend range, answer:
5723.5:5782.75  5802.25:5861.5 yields 1.00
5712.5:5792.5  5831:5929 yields 0.95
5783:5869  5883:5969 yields 0.91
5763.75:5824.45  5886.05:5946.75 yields 0.92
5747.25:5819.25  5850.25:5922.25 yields 0.93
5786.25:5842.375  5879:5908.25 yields 0.86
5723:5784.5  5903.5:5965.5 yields 0.96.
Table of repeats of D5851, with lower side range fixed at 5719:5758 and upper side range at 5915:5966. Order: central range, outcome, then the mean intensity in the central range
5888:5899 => 2.1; 1.87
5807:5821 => 0.1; 2.34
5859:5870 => -0.8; 2.49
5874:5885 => 0.3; 2.25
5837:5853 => -0.7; 2.44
